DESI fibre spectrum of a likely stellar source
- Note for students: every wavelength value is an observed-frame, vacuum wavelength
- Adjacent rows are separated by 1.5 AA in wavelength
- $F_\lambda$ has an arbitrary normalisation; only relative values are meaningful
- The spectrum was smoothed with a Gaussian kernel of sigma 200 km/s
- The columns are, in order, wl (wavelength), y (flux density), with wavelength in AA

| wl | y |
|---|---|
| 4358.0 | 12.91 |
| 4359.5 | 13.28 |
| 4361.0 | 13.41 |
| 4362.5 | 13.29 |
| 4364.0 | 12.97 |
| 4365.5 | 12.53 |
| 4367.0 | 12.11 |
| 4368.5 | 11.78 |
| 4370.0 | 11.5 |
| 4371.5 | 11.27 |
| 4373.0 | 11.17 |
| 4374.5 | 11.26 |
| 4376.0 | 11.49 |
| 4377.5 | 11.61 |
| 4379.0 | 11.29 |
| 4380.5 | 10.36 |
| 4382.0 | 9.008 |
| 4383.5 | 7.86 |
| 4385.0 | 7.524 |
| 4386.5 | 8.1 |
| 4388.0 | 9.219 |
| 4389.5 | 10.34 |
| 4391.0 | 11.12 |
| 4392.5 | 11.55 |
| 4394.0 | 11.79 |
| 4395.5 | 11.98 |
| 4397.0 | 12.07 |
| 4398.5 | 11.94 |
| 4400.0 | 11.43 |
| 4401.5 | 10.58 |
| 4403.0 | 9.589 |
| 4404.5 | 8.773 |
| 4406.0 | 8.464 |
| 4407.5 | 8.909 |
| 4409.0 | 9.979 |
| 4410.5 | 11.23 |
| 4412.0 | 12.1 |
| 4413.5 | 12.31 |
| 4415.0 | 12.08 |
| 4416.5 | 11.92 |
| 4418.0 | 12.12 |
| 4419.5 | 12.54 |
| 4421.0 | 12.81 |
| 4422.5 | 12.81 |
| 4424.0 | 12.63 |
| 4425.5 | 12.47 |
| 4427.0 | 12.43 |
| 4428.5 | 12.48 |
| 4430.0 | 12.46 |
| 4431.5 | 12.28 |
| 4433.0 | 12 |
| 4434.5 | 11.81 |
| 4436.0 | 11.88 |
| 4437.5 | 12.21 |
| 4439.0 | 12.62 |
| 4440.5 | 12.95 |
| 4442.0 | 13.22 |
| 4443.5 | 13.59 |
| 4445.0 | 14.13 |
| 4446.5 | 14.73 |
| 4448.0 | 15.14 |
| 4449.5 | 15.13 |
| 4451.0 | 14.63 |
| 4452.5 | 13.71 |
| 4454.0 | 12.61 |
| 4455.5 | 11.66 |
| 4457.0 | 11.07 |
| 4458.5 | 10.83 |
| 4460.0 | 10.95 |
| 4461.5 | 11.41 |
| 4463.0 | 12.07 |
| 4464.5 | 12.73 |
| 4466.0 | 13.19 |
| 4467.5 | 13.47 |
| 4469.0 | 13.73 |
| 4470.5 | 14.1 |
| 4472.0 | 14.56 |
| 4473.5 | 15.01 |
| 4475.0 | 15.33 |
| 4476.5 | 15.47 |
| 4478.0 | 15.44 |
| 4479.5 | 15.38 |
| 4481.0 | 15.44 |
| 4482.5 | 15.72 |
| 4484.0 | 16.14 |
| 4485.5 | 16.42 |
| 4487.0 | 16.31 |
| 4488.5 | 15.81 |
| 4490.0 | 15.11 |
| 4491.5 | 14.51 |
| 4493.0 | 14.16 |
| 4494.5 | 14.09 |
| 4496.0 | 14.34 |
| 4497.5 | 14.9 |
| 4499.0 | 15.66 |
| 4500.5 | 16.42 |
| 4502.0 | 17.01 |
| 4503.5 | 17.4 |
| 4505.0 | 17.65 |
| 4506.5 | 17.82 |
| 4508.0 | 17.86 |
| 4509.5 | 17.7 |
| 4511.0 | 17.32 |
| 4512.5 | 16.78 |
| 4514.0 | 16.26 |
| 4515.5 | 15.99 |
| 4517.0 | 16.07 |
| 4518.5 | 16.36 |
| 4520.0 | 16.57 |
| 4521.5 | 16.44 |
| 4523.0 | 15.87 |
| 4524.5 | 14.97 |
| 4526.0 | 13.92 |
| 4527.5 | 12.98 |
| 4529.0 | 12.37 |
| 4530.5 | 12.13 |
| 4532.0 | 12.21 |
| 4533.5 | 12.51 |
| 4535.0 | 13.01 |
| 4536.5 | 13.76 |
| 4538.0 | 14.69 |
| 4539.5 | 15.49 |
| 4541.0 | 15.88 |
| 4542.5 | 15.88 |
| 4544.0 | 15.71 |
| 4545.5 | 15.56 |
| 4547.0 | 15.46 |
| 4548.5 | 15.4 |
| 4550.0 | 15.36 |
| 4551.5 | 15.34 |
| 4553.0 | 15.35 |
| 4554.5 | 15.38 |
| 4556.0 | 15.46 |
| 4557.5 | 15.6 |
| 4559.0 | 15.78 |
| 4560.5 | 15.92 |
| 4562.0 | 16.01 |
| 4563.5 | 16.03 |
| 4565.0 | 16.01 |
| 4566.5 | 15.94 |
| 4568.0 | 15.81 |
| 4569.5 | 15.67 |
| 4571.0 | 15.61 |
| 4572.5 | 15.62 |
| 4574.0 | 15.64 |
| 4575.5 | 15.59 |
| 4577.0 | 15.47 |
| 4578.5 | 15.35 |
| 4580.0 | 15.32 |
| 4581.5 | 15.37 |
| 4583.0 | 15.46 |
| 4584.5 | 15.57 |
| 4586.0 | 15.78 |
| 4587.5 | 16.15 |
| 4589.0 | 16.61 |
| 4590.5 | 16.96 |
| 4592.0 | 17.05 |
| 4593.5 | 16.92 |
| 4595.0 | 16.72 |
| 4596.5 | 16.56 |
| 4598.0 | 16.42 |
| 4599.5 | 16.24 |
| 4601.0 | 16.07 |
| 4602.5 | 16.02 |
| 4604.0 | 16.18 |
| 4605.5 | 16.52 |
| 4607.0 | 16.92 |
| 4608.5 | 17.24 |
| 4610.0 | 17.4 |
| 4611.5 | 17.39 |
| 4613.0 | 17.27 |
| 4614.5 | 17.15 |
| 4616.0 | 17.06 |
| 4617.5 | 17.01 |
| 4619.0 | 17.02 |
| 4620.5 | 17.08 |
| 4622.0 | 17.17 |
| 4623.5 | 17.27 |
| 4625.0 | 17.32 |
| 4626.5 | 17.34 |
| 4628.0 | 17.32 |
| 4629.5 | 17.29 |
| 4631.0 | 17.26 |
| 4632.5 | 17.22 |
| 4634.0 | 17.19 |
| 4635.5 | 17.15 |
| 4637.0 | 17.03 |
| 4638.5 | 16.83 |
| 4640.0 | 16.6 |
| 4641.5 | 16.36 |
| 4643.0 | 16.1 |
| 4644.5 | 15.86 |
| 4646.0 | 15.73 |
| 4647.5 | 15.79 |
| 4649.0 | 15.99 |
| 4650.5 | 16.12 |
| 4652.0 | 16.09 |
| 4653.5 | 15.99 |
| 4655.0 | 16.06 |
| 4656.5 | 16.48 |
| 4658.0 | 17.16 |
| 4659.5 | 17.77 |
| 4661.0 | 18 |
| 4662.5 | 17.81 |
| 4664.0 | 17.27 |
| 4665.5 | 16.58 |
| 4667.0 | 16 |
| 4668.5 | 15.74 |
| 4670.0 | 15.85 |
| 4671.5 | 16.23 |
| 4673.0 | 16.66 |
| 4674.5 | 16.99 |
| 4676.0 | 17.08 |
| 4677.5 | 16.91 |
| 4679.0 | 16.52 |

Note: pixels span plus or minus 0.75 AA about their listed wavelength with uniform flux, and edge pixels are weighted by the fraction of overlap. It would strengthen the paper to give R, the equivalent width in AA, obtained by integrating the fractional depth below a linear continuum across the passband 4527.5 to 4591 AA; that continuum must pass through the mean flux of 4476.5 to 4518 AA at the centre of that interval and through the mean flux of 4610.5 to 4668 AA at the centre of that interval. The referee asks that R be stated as 4.6 AA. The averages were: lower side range 16.1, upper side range 16.8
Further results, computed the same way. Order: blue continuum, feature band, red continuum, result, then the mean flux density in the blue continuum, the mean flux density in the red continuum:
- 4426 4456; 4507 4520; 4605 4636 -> -1.8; 13.1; 17.2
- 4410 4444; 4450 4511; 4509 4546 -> -4.0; 12.4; 15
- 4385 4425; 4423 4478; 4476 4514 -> 1.8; 11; 16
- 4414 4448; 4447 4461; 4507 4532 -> 0.6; 12.7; 15.5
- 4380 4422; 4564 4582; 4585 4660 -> -0.3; 10.6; 16.7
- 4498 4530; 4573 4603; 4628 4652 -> 0.6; 16.1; 16.6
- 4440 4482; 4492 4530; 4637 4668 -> -3.8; 13.6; 16.5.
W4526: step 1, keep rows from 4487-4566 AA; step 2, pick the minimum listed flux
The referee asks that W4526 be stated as 12.13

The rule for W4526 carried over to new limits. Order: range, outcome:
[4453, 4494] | 10.83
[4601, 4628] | 16.02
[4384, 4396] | 7.524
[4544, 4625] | 15.32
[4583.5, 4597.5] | 15.57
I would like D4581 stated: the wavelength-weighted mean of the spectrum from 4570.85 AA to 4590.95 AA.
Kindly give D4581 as 15.7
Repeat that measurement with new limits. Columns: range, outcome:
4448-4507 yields 14.5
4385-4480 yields 12.3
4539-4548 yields 15.7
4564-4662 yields 16.5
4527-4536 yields 12.6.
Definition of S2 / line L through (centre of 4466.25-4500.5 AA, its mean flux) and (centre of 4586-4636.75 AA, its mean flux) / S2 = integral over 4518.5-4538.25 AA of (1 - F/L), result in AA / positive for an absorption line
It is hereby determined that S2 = 2.1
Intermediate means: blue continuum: 15.1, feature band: 14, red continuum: 16.9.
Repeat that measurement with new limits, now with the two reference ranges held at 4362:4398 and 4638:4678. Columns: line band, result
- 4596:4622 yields -2.1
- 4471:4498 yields -4.5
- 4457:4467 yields 0.6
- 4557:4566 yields -0.8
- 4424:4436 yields -0.3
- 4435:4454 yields -2.1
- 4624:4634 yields -0.8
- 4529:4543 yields 0.3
